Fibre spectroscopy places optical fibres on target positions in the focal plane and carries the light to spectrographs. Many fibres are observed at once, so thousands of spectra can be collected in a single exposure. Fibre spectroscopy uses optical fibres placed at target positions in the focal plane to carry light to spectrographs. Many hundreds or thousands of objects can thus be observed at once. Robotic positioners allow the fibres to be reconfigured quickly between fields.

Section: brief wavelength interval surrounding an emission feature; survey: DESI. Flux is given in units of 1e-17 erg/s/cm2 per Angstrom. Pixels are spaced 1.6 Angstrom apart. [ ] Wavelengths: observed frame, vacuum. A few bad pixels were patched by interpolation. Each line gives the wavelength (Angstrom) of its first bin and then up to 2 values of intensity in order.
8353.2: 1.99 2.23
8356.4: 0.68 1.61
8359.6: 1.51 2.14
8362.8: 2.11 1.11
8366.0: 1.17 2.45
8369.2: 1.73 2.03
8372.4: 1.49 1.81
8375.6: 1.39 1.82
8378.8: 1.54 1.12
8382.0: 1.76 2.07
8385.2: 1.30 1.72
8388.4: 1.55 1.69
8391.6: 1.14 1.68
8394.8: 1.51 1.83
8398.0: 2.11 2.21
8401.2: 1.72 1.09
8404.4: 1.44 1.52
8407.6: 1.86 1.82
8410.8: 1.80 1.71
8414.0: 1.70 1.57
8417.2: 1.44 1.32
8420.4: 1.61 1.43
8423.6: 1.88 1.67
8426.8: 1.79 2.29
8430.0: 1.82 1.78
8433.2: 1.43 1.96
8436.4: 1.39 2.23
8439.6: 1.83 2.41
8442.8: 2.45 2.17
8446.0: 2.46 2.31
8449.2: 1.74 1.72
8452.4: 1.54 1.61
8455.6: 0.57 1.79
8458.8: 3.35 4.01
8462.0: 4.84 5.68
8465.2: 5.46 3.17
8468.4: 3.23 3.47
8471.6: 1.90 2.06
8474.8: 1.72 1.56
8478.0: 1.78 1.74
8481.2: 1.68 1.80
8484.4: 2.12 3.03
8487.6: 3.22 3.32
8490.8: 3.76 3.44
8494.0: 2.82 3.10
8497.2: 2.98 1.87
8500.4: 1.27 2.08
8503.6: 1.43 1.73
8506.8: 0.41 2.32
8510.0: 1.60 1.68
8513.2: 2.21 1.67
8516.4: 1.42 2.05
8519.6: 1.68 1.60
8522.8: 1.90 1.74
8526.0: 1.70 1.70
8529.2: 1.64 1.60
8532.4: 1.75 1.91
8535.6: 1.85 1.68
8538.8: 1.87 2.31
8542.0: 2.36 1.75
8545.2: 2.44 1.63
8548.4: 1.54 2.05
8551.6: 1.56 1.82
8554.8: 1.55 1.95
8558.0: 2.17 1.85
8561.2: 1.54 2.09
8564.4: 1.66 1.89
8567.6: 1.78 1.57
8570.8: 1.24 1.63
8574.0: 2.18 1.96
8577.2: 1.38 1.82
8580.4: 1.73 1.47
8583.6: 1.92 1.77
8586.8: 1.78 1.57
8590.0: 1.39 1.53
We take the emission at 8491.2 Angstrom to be [N II]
